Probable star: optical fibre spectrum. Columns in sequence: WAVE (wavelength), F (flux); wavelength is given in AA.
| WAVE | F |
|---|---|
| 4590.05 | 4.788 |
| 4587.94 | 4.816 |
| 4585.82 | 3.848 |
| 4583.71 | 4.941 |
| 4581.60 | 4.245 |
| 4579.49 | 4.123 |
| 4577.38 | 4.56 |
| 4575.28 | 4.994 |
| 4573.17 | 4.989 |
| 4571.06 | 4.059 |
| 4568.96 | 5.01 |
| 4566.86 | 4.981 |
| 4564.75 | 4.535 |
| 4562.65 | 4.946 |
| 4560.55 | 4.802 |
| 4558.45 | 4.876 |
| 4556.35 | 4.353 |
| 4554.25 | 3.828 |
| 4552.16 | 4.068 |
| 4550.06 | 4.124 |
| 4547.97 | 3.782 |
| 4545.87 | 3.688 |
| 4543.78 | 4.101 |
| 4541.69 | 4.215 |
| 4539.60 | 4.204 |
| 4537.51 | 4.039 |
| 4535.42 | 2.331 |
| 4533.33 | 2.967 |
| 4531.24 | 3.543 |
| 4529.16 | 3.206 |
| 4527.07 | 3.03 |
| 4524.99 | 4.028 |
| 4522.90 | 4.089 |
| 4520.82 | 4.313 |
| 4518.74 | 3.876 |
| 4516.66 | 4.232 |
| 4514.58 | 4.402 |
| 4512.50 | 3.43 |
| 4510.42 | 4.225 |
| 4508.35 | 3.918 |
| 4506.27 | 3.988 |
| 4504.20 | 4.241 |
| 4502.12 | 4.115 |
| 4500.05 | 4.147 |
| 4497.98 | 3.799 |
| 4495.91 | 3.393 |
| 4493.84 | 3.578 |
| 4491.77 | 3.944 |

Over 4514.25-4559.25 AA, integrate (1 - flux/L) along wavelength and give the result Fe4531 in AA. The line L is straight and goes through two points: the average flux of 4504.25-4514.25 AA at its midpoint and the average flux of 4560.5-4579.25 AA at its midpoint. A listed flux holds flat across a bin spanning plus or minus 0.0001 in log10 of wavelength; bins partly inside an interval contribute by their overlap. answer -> 4.7 AA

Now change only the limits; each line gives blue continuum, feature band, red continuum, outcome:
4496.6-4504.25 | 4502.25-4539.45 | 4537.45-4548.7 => 2.2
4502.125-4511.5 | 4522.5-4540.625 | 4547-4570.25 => 3.4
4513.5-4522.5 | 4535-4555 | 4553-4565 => 2.5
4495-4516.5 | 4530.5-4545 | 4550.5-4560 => 1.9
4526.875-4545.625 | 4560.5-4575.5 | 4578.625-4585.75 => -2.4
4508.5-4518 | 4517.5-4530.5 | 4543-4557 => 0.9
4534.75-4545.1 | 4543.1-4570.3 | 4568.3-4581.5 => -1.2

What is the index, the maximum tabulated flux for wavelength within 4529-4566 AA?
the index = 4.946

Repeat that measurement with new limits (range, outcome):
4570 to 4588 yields 4.994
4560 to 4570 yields 5.01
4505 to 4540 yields 4.402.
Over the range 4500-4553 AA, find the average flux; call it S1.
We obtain 3.85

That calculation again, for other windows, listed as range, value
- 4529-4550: 3.65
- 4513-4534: 3.77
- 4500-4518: 4.07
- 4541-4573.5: 4.39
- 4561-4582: 4.66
